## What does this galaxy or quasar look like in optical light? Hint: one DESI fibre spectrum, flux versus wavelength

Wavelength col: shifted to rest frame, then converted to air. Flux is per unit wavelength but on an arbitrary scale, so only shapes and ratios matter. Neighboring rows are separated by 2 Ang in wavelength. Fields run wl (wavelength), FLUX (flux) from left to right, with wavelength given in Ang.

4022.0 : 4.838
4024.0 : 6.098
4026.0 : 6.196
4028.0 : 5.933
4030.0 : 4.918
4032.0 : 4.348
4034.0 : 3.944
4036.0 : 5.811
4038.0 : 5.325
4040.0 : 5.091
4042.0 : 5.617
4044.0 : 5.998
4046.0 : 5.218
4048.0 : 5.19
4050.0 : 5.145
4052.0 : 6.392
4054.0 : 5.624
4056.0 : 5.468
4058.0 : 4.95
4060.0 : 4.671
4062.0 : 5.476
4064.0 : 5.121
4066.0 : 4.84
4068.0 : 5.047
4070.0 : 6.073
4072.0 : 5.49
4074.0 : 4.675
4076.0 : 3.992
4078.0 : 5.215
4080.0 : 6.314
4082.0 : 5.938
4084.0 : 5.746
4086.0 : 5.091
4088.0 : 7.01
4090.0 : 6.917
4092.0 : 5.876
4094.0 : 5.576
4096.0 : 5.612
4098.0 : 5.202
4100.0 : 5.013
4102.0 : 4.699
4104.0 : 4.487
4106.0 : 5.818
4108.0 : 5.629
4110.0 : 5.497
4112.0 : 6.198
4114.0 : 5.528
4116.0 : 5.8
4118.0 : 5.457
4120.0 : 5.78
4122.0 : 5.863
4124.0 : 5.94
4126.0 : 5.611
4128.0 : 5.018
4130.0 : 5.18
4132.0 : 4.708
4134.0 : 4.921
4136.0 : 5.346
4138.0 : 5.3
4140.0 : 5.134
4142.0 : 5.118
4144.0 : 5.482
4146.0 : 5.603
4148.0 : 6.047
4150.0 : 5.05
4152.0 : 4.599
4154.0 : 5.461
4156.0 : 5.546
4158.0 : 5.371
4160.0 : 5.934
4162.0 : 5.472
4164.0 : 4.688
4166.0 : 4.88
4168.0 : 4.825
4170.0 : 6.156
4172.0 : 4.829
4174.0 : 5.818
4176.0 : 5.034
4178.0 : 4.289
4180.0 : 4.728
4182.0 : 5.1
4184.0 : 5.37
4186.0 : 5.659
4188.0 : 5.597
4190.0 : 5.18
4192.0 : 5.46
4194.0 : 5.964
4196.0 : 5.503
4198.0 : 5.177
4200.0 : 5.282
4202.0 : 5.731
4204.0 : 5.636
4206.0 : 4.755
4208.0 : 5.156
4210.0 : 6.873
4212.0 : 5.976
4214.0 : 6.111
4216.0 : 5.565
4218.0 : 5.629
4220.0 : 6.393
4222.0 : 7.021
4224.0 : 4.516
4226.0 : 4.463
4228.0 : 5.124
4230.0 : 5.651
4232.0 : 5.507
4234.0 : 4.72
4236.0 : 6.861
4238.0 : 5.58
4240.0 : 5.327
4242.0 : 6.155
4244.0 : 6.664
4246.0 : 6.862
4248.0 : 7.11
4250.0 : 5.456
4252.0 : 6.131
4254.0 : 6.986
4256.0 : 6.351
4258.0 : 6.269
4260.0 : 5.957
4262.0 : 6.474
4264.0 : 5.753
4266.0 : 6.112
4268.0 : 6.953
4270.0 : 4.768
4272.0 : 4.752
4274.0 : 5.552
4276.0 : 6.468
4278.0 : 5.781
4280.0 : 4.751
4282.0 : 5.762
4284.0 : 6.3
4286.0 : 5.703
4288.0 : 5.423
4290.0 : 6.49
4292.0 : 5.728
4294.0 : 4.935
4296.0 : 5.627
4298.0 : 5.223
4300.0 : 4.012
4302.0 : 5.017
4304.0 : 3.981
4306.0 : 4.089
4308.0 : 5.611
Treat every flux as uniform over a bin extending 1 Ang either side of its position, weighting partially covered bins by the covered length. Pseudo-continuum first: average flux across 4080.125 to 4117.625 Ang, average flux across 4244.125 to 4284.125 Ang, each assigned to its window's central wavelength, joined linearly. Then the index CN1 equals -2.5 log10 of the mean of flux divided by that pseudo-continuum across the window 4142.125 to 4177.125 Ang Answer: 0.091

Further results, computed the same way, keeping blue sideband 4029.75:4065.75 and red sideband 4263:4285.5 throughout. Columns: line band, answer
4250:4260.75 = -0.11 mag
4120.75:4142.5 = 0.02 mag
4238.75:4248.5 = -0.13 mag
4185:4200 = 0.01 mag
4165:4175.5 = 0.04 mag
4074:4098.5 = -0.07 mag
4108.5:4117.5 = -0.07 mag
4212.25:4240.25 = 0.00 mag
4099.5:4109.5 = 0.04 mag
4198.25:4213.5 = -0.01 mag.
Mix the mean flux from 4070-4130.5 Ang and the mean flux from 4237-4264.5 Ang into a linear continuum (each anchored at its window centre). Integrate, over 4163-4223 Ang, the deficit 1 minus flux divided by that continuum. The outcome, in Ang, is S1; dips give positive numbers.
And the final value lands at 4.95 Ang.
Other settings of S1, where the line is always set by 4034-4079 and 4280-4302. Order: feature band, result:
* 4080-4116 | -2.47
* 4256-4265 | -1.16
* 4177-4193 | 0.59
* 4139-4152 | -0.01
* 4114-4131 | -0.83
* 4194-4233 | -1.42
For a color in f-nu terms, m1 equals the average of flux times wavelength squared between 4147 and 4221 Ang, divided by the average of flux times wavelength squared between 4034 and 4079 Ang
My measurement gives 1.10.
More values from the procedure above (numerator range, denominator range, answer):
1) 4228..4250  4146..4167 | 1.17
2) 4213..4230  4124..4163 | 1.09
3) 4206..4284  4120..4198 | 1.15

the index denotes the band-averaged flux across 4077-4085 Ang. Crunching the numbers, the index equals 5.8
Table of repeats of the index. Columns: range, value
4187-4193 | 5.41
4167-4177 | 5.33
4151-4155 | 5.03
